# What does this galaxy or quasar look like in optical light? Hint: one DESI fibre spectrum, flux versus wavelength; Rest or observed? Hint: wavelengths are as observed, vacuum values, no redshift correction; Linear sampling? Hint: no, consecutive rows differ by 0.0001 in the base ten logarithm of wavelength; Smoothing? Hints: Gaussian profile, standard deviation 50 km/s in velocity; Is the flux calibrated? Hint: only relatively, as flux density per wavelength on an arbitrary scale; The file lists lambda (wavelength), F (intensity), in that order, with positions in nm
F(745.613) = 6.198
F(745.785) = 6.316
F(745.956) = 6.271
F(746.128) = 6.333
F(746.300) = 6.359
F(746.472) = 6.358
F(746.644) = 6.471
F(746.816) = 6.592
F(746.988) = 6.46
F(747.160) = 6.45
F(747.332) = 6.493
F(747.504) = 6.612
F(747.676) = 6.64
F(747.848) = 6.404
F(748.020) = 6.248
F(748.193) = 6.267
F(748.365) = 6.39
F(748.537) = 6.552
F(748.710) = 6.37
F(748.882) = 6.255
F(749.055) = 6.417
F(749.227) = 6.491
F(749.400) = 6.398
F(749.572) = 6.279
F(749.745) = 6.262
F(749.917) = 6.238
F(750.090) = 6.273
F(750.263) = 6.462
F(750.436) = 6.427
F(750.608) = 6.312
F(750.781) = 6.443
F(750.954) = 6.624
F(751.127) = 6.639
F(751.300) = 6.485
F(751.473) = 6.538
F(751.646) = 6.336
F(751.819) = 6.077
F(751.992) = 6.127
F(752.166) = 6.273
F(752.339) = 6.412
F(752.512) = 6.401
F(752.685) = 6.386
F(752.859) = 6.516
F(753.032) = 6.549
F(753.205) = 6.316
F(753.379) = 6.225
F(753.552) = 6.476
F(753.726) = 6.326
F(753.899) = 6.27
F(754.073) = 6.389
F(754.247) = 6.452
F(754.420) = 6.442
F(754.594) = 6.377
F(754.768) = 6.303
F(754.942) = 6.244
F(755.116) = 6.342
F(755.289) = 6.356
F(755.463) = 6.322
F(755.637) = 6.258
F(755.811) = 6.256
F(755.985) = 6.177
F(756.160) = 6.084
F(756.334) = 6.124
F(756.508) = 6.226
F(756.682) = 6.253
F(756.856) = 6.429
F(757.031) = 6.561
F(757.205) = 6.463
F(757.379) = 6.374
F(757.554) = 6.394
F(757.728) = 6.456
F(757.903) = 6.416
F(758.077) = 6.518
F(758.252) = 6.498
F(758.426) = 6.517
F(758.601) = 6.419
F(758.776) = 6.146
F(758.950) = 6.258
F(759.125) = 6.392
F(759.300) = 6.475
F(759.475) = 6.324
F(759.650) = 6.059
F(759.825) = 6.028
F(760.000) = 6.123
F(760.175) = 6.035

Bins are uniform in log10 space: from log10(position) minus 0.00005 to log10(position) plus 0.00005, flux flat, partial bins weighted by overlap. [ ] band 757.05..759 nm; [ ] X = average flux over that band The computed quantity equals 6.42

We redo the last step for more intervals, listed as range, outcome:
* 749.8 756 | 6.36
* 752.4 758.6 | 6.36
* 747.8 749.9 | 6.36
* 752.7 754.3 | 6.39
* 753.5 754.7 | 6.38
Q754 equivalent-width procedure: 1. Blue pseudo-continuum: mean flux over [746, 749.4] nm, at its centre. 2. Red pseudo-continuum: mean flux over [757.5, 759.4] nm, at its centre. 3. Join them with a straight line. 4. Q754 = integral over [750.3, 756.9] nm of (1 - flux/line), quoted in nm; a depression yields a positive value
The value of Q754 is 0.07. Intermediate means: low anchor 6.43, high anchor 6.41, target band 6.35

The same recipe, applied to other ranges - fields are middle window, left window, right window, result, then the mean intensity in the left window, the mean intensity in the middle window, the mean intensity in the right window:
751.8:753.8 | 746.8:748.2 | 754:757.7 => 0.009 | 6.47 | 6.35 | 6.33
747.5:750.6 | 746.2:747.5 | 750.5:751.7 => 0.046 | 6.46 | 6.38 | 6.49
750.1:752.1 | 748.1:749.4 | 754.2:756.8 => -0.015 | 6.39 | 6.4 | 6.28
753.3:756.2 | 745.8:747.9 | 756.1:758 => 0.026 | 6.45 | 6.31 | 6.35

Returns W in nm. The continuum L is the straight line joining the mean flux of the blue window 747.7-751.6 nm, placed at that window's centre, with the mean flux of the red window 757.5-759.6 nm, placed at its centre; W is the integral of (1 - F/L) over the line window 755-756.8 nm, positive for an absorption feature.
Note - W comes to 0.043 nm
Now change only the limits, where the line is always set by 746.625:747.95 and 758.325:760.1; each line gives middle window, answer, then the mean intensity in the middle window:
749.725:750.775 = 0.02 nm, 6.35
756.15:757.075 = 0.01 nm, 6.28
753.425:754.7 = 0.00 nm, 6.38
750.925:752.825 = 0.01 nm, 6.39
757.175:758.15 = -0.02 nm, 6.44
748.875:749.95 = 0.02 nm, 6.35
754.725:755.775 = 0.01 nm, 6.3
